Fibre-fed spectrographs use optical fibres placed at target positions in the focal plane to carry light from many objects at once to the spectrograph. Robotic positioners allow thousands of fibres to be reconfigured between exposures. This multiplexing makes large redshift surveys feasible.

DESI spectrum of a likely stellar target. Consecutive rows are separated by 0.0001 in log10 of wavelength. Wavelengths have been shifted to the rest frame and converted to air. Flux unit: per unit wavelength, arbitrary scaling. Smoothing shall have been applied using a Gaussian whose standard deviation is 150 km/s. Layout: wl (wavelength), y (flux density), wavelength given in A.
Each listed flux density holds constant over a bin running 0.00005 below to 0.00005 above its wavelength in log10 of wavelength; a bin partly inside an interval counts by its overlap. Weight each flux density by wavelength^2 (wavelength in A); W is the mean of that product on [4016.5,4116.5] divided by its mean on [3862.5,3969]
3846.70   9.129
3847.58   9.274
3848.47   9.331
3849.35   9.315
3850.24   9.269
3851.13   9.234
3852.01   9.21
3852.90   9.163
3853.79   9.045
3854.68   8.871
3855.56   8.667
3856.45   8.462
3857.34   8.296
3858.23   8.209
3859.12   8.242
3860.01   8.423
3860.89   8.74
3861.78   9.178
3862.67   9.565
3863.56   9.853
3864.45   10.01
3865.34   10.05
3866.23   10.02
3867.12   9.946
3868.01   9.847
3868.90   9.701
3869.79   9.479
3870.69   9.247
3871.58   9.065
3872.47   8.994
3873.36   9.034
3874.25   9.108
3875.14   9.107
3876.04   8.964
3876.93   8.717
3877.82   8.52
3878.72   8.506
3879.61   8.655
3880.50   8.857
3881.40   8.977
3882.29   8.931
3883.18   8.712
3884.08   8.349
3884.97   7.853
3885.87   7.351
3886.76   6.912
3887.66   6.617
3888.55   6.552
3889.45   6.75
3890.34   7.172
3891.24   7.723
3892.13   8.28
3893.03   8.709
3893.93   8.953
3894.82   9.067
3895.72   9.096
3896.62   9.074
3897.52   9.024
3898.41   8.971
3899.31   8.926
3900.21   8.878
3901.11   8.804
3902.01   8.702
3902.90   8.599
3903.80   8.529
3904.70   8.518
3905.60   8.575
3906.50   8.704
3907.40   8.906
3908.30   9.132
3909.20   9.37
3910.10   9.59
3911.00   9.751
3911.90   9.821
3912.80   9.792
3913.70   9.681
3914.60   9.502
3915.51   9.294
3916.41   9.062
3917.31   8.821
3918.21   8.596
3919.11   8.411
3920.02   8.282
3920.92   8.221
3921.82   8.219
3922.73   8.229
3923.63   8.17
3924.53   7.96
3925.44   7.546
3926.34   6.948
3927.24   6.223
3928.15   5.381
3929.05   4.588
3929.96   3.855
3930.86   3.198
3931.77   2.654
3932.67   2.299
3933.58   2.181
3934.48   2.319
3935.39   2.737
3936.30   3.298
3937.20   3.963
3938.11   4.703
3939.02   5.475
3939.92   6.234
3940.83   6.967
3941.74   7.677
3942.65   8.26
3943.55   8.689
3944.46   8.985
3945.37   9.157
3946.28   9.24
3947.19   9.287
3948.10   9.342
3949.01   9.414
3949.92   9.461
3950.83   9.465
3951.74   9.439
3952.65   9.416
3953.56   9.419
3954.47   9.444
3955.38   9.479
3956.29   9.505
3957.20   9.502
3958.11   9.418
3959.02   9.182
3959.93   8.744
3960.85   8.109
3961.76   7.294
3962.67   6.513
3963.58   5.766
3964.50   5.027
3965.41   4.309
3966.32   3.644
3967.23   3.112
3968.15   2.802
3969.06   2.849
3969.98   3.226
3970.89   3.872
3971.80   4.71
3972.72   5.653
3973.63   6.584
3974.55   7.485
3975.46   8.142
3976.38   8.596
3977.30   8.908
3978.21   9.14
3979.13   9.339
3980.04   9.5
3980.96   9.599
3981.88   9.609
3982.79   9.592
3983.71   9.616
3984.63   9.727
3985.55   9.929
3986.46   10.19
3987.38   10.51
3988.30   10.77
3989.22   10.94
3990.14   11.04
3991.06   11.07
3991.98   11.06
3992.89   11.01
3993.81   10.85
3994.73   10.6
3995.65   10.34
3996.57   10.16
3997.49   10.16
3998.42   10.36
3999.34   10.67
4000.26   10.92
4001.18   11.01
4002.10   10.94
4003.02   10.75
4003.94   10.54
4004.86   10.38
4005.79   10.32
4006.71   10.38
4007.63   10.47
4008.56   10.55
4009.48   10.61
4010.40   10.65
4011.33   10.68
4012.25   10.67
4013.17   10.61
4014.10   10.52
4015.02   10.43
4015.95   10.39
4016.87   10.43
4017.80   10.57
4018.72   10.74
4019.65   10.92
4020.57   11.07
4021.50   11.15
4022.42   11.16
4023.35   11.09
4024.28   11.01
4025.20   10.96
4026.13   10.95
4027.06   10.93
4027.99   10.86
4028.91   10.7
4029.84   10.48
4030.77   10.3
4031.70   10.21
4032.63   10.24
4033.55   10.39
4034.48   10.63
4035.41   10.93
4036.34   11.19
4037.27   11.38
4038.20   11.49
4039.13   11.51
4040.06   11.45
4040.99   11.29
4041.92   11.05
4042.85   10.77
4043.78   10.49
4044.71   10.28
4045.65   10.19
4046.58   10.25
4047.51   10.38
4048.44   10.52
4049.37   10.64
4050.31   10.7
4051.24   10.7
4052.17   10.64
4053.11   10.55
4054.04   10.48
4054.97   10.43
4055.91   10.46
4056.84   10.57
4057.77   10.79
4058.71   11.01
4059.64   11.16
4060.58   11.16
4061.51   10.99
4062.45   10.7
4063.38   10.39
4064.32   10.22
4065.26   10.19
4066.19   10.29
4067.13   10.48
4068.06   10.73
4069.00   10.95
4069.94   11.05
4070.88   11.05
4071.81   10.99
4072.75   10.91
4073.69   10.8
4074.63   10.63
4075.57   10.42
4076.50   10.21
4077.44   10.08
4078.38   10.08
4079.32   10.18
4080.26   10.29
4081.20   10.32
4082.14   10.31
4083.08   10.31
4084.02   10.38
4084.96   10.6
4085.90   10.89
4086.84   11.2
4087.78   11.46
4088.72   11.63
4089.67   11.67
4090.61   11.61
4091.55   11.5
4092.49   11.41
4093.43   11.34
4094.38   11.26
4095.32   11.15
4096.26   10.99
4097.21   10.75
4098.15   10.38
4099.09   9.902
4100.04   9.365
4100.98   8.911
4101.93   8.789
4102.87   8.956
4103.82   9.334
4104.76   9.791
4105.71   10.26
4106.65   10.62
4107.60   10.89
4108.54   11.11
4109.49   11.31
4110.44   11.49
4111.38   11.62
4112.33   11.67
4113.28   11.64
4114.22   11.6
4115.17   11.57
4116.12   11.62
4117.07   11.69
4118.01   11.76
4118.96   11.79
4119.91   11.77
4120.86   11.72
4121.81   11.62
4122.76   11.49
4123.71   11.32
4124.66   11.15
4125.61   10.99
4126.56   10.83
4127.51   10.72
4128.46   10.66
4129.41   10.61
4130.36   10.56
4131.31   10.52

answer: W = 1.47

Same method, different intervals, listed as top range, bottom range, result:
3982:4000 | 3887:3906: 1.31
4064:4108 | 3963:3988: 1.56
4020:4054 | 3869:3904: 1.37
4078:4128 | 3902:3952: 1.59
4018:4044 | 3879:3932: 1.43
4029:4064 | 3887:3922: 1.33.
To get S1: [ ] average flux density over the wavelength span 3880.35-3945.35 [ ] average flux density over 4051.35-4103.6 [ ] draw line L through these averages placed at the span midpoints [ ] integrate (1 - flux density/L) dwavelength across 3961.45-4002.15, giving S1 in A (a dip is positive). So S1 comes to 2.4 A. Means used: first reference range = 7.54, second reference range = 10.6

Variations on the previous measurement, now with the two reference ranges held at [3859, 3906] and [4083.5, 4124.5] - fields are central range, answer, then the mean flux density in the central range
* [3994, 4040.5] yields -2.9 A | 10.7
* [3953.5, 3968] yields 3.4 A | 7.25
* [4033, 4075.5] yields -1.1 A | 10.7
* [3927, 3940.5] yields 7.8 A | 3.93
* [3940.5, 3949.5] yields 0.6 A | 8.72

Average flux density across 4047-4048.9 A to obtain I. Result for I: 10.5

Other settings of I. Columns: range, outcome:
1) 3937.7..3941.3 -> 5.86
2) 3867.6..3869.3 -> 9.78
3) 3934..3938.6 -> 3.41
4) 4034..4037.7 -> 11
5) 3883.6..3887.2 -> 7.62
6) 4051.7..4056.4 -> 10.5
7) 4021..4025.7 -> 11.1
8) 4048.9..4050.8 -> 10.7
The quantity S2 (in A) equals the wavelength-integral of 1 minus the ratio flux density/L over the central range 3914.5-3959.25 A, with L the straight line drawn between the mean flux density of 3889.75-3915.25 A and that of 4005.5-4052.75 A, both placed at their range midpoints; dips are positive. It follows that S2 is 10.0 A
